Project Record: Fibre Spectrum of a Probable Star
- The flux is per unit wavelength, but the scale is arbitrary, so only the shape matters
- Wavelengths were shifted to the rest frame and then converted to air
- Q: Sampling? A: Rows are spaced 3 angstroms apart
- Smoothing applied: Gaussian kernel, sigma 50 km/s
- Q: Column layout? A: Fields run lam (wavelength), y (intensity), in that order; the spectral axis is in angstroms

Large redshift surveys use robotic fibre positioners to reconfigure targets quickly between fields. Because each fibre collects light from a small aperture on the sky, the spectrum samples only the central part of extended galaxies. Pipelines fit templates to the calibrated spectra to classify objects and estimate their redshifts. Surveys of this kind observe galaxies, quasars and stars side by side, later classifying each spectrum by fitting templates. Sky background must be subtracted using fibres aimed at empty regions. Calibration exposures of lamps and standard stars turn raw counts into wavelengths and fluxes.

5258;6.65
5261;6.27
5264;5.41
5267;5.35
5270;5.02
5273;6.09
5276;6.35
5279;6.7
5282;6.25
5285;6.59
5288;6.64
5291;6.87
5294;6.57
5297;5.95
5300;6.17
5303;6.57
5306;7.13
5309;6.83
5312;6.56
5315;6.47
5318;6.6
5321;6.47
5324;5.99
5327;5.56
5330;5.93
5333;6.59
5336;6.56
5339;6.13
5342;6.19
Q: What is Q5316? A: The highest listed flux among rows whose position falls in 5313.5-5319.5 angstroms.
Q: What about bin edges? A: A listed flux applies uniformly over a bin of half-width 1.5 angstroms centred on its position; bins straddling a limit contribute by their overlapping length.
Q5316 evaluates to 6.6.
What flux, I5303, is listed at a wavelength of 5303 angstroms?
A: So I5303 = 6.57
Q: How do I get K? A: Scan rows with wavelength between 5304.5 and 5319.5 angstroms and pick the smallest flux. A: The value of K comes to 6.47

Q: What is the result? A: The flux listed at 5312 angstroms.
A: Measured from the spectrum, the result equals 6.56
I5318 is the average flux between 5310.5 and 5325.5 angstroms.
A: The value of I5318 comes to 6.42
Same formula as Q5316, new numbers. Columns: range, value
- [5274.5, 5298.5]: 6.87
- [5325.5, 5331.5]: 5.93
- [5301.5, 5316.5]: 7.13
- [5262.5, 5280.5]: 6.7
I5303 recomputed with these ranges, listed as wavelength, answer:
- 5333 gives 6.59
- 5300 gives 6.17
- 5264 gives 5.41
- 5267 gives 5.35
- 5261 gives 6.27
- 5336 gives 6.56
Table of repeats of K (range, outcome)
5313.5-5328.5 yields 5.56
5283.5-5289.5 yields 6.59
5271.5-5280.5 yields 6.09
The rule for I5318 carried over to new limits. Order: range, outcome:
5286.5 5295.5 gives 6.69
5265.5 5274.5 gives 5.49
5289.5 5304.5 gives 6.43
